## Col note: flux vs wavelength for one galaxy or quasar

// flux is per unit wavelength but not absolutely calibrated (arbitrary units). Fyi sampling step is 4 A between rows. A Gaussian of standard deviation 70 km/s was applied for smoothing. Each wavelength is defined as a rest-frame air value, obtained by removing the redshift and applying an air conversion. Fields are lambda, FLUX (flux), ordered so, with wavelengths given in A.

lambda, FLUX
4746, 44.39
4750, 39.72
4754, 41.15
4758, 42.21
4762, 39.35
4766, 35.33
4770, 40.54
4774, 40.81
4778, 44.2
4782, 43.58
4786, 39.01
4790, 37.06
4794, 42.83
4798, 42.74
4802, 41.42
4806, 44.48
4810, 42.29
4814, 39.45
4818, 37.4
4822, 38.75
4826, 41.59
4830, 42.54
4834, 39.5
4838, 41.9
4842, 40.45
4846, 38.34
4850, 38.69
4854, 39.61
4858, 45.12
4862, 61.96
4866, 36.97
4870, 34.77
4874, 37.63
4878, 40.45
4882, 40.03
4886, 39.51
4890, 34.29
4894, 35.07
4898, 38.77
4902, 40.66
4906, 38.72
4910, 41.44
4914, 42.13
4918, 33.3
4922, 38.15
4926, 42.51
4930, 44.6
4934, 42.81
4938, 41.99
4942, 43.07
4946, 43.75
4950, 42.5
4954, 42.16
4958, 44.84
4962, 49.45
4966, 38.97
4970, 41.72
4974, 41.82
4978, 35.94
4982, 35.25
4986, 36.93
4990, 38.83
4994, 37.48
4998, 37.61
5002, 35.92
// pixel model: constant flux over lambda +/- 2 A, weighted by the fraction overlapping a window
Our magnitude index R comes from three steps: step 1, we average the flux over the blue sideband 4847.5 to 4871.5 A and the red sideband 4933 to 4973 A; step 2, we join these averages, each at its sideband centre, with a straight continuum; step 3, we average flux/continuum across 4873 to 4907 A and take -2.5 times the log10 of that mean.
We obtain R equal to 0.124 mag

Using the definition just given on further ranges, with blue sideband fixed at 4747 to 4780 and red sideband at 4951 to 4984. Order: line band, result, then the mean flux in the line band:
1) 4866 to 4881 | 0.09 mag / 37.7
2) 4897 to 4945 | 0.01 mag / 40.8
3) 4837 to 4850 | 0.03 mag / 39.9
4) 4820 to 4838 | 0.00 mag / 40.7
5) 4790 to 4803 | -0.02 mag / 41.6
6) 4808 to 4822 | 0.03 mag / 39.6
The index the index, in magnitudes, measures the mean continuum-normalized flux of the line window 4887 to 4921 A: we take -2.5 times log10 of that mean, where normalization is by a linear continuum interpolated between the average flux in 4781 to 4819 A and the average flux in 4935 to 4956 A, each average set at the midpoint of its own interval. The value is 0.11 mag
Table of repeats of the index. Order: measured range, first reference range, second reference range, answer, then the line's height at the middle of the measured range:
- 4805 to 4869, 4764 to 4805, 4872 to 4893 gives -0.060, 39.4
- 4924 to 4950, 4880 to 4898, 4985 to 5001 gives -0.150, 37.5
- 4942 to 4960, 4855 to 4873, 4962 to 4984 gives -0.070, 40.6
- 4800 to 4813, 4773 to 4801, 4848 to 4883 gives -0.024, 41.5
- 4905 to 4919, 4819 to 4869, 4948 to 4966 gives 0.103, 43.2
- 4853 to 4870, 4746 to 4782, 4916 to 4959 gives -0.092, 41.3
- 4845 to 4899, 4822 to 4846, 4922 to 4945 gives 0.035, 41.5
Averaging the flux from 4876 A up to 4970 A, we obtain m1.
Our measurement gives 40.9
